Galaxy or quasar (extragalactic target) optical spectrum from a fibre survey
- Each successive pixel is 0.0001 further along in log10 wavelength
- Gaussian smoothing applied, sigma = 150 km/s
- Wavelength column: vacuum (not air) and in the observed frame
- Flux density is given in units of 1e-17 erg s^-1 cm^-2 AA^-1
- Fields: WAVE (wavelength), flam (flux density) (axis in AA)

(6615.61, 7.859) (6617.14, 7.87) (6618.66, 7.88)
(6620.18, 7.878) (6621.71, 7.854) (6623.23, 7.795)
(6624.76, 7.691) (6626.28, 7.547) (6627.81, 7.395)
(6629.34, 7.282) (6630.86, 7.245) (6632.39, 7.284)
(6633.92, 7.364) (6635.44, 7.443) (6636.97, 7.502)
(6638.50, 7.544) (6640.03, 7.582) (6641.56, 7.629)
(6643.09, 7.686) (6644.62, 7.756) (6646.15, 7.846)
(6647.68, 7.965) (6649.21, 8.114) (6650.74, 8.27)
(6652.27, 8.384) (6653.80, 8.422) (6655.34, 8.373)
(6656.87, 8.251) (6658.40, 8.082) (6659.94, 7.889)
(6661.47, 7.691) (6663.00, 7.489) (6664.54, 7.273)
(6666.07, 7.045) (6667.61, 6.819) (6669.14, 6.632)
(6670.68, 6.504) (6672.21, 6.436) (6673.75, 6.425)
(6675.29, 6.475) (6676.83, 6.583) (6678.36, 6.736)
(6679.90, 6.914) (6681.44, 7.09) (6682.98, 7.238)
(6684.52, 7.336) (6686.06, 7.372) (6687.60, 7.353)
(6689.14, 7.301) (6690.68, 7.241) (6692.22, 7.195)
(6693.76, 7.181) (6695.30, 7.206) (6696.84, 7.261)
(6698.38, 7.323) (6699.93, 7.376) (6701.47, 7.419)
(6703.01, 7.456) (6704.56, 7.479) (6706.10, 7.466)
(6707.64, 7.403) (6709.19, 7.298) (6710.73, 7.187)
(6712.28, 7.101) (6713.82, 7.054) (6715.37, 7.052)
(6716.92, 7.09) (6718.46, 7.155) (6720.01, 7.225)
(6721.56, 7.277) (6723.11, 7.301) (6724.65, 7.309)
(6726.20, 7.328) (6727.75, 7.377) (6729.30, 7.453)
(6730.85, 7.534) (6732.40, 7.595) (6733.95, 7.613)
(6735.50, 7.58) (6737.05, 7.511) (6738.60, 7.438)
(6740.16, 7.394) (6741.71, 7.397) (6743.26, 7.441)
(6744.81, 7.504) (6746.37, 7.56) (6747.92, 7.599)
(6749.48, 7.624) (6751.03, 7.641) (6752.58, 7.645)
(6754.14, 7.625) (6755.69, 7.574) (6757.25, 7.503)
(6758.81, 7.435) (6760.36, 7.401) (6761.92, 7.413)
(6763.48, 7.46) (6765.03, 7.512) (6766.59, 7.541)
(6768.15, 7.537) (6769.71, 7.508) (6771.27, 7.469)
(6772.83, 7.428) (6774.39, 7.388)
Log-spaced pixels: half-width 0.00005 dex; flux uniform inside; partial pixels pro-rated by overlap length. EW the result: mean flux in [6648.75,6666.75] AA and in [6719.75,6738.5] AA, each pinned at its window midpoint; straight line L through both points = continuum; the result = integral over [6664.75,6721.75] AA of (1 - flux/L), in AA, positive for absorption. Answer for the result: 4.3 AA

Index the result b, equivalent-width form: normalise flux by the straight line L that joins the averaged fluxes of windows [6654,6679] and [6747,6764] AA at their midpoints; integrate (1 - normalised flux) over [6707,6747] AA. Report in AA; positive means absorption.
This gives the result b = 0.4 AA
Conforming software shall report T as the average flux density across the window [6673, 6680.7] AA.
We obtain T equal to 6.63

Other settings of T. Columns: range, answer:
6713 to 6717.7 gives 7.07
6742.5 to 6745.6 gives 7.46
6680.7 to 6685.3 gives 7.22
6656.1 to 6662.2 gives 7.98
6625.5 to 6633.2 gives 7.35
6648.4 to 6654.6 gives 8.29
